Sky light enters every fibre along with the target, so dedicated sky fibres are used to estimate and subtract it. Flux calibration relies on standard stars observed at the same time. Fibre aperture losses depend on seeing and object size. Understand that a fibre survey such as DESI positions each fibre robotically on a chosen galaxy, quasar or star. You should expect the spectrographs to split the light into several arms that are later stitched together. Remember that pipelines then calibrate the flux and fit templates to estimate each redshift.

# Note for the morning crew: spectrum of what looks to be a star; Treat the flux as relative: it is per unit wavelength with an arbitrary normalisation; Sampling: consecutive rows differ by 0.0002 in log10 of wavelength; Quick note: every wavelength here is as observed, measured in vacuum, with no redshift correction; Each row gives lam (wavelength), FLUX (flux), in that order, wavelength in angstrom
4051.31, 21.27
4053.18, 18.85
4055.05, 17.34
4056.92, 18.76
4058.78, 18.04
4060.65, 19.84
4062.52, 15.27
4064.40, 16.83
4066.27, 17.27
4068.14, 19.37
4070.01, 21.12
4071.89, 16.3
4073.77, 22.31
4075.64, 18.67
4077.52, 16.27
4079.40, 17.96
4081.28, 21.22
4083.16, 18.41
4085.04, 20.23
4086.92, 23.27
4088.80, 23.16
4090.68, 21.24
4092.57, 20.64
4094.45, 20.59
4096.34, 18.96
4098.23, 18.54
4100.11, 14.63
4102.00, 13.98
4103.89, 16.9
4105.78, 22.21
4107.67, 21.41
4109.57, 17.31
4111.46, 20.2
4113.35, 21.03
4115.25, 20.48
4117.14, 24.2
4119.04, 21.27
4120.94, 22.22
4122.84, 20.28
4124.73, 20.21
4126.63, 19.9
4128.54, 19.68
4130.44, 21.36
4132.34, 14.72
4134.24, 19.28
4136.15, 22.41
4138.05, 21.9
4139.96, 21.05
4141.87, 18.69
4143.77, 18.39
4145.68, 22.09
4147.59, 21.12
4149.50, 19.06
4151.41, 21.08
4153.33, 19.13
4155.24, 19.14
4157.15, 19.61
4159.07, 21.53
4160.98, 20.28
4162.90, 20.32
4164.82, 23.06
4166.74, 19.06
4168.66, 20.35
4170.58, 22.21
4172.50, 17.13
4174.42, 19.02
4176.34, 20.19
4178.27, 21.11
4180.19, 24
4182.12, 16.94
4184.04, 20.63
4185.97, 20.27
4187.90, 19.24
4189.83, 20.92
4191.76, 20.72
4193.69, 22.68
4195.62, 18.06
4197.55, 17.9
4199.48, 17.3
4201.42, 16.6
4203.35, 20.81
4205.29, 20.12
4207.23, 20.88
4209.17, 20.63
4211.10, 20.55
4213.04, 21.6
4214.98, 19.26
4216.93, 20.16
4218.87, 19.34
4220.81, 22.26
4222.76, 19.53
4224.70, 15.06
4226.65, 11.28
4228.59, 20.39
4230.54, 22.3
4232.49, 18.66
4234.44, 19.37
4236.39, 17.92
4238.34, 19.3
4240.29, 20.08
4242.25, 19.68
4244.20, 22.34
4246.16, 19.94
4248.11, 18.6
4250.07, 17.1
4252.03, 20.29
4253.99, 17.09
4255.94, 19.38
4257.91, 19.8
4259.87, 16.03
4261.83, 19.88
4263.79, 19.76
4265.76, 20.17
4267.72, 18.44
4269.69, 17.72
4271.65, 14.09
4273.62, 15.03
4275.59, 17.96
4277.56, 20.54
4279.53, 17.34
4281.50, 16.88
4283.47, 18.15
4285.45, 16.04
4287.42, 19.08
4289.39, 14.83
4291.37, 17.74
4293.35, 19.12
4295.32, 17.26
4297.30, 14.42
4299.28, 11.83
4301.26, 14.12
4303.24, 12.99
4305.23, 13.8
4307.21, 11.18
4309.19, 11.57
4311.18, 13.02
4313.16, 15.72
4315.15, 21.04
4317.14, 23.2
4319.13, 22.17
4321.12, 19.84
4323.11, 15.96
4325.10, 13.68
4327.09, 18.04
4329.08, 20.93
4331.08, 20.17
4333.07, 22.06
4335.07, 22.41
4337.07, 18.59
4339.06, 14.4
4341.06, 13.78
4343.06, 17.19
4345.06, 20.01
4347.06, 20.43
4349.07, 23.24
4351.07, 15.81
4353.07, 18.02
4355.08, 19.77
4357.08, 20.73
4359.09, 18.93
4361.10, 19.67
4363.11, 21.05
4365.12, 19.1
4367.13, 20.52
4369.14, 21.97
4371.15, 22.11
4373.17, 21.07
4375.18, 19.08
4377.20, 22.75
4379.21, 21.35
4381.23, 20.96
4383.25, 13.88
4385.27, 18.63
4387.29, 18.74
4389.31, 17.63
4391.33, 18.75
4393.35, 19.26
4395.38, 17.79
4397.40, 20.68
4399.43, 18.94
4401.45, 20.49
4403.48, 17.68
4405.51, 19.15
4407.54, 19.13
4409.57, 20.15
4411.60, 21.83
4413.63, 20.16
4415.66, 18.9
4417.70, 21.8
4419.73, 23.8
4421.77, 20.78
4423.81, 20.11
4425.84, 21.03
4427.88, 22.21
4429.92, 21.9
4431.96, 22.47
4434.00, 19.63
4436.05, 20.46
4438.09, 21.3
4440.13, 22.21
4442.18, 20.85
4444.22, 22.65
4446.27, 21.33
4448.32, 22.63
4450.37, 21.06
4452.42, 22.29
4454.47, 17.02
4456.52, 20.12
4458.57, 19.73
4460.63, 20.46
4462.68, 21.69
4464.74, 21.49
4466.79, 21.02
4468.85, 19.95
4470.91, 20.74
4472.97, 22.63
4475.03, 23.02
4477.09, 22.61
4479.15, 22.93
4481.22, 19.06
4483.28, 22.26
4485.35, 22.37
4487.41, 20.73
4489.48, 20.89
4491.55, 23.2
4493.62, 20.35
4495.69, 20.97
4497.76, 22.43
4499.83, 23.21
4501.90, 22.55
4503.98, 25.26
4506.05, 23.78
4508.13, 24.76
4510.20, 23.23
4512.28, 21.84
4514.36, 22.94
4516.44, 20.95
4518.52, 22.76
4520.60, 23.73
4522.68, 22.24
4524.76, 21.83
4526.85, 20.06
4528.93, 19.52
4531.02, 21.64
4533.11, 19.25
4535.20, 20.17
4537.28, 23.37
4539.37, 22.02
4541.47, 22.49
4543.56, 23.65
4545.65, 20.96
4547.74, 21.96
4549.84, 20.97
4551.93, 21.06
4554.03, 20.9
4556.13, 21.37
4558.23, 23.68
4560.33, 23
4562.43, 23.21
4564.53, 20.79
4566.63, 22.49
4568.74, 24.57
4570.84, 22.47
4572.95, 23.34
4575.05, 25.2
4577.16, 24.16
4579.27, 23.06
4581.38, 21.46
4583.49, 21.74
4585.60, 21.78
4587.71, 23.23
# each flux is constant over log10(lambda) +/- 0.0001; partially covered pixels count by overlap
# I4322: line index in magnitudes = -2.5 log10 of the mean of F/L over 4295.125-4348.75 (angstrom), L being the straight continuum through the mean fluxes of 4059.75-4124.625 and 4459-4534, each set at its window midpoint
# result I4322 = 0.22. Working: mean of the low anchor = 19.5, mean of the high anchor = 21.9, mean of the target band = 17.1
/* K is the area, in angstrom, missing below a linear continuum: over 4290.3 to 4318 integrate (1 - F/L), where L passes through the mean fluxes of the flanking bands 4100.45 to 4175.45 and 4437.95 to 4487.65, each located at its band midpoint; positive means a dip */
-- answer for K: 7.0 angstrom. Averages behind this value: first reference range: 20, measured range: 15.5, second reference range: 21.3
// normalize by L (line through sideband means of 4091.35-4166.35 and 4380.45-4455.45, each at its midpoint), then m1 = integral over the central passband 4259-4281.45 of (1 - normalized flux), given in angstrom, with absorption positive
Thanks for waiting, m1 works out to 2.5 angstrom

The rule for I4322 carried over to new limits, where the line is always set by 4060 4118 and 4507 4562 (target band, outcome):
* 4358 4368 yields 0.06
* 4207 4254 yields 0.04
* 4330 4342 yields 0.12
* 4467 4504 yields -0.01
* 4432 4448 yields 0.00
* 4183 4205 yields 0.02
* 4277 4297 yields 0.17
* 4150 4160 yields -0.02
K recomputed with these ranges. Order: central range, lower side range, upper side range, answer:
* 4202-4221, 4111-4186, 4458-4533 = 0.21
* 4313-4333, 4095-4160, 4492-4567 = 1.51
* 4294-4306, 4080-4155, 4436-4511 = 3.84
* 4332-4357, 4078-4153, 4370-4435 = 1.49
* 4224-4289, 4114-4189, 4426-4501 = 7.37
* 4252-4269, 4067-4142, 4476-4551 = 1.47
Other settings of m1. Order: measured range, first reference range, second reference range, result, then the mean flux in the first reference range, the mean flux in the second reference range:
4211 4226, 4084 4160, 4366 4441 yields 0.48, 20.1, 20.2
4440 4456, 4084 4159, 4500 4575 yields 0.48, 20.1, 22.3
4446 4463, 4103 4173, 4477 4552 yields 0.86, 20.3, 22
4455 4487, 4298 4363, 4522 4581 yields -1.19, 17.7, 22.1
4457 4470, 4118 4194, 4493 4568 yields 0.65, 20.3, 22.1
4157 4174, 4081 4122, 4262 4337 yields -1.07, 20.1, 17.3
